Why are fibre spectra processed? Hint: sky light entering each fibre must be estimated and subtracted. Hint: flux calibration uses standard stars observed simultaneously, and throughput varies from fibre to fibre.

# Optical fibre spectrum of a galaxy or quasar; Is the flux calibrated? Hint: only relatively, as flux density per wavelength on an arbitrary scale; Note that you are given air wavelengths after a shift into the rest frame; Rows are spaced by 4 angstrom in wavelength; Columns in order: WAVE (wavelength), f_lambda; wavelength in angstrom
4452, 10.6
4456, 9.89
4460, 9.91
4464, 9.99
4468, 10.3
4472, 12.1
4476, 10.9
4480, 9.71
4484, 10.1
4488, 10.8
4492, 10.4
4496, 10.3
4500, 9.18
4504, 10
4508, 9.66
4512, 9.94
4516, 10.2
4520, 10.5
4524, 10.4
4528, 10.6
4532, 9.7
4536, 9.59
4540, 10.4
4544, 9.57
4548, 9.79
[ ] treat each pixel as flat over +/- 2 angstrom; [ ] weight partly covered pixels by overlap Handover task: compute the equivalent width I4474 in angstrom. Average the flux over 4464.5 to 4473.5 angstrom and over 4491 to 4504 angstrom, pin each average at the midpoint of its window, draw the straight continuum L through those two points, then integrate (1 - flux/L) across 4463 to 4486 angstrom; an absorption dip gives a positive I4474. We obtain 0.5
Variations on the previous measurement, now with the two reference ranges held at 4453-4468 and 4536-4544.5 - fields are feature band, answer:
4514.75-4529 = -0.6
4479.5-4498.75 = -0.5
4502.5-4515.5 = 0.1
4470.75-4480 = -1.0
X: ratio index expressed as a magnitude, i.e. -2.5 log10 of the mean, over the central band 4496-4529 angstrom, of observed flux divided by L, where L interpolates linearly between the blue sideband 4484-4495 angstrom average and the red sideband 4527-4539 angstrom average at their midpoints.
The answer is 0.01 mag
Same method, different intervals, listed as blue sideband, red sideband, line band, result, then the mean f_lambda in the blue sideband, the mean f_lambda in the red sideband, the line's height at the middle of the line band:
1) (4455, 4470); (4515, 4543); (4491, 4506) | 0.02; 10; 10.2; 10.1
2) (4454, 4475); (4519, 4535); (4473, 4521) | 0.02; 10.5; 10.2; 10.3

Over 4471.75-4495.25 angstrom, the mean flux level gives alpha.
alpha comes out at 10.5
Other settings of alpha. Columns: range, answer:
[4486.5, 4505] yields 10.1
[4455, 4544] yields 10.2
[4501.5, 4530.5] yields 10.2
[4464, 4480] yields 10.8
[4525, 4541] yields 10.1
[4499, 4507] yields 9.65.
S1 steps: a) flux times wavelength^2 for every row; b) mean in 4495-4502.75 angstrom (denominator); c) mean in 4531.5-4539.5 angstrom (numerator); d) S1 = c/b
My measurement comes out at 1.03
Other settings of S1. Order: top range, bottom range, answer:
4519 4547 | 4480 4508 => 1.02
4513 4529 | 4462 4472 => 1.01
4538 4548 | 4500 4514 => 1.03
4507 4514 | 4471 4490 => 0.93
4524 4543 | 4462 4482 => 0.98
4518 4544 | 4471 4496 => 0.98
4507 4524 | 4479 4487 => 1.02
